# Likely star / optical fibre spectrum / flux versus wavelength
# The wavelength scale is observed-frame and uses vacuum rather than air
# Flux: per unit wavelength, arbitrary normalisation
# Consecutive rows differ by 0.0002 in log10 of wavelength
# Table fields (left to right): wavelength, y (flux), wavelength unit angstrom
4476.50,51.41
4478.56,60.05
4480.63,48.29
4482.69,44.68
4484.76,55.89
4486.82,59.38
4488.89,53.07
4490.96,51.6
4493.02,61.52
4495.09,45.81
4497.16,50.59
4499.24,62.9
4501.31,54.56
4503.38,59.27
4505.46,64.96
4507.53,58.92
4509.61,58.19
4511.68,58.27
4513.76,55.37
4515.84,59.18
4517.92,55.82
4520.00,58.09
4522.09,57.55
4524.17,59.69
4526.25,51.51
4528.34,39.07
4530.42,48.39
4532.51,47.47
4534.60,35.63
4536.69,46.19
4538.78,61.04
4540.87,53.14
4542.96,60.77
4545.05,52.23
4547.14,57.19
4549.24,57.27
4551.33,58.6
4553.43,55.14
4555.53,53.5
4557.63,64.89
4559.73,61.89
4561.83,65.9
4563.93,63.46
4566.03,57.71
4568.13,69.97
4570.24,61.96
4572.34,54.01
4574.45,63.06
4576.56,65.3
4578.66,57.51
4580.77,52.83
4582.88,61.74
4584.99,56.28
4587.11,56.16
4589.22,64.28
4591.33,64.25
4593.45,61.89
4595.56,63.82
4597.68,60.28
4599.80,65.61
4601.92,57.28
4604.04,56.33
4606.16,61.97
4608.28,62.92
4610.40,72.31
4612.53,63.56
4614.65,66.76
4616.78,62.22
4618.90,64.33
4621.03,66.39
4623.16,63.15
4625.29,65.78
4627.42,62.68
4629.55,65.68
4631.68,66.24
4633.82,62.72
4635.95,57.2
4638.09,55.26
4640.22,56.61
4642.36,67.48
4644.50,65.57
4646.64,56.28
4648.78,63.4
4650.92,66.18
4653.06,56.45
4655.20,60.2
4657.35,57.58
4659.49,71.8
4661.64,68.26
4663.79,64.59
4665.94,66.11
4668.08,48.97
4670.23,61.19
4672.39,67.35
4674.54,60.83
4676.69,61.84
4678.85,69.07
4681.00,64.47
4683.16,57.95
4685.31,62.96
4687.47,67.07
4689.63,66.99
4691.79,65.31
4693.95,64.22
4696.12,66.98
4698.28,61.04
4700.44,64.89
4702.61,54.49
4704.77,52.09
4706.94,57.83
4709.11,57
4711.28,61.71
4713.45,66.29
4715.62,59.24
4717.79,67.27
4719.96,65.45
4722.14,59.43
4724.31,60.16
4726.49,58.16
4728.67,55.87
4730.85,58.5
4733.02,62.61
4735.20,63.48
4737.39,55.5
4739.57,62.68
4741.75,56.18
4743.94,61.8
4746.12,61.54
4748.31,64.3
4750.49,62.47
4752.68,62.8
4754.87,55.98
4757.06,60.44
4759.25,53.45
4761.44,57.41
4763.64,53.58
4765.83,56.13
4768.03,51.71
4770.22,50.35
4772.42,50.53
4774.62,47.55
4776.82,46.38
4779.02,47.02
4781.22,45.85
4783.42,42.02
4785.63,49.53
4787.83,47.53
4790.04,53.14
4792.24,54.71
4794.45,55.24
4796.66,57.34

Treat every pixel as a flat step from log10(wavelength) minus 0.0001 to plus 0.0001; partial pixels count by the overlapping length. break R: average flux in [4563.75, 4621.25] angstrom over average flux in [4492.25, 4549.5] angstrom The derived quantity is 1.1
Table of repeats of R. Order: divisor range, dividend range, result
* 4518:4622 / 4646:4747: 1.05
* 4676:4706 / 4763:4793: 0.79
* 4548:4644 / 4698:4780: 0.94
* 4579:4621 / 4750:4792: 0.84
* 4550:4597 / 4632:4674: 1.02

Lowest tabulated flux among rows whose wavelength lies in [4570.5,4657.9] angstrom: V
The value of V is 52.83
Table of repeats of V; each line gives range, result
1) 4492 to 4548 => 35.63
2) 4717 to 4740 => 55.5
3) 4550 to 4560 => 53.5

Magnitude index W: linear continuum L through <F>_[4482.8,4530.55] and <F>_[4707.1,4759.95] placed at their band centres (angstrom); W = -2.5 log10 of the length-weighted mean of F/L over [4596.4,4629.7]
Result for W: -0.10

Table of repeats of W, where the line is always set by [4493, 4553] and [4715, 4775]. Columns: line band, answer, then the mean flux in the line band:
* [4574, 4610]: -0.093 mag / 60.9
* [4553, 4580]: -0.107 mag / 61.2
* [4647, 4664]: -0.113 mag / 63.2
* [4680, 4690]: -0.111 mag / 63.7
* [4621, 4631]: -0.147 mag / 64.6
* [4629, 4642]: -0.077 mag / 60.8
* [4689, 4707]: -0.072 mag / 61.6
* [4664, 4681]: -0.095 mag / 62.5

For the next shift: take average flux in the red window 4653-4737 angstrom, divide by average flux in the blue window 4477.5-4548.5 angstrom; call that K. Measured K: 1.1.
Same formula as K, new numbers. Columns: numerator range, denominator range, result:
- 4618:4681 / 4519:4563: 1.15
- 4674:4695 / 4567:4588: 1.07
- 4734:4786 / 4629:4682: 0.88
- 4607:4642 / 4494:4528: 1.12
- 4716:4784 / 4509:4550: 1.06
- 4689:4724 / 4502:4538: 1.15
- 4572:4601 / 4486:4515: 1.07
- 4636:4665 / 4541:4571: 1.04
